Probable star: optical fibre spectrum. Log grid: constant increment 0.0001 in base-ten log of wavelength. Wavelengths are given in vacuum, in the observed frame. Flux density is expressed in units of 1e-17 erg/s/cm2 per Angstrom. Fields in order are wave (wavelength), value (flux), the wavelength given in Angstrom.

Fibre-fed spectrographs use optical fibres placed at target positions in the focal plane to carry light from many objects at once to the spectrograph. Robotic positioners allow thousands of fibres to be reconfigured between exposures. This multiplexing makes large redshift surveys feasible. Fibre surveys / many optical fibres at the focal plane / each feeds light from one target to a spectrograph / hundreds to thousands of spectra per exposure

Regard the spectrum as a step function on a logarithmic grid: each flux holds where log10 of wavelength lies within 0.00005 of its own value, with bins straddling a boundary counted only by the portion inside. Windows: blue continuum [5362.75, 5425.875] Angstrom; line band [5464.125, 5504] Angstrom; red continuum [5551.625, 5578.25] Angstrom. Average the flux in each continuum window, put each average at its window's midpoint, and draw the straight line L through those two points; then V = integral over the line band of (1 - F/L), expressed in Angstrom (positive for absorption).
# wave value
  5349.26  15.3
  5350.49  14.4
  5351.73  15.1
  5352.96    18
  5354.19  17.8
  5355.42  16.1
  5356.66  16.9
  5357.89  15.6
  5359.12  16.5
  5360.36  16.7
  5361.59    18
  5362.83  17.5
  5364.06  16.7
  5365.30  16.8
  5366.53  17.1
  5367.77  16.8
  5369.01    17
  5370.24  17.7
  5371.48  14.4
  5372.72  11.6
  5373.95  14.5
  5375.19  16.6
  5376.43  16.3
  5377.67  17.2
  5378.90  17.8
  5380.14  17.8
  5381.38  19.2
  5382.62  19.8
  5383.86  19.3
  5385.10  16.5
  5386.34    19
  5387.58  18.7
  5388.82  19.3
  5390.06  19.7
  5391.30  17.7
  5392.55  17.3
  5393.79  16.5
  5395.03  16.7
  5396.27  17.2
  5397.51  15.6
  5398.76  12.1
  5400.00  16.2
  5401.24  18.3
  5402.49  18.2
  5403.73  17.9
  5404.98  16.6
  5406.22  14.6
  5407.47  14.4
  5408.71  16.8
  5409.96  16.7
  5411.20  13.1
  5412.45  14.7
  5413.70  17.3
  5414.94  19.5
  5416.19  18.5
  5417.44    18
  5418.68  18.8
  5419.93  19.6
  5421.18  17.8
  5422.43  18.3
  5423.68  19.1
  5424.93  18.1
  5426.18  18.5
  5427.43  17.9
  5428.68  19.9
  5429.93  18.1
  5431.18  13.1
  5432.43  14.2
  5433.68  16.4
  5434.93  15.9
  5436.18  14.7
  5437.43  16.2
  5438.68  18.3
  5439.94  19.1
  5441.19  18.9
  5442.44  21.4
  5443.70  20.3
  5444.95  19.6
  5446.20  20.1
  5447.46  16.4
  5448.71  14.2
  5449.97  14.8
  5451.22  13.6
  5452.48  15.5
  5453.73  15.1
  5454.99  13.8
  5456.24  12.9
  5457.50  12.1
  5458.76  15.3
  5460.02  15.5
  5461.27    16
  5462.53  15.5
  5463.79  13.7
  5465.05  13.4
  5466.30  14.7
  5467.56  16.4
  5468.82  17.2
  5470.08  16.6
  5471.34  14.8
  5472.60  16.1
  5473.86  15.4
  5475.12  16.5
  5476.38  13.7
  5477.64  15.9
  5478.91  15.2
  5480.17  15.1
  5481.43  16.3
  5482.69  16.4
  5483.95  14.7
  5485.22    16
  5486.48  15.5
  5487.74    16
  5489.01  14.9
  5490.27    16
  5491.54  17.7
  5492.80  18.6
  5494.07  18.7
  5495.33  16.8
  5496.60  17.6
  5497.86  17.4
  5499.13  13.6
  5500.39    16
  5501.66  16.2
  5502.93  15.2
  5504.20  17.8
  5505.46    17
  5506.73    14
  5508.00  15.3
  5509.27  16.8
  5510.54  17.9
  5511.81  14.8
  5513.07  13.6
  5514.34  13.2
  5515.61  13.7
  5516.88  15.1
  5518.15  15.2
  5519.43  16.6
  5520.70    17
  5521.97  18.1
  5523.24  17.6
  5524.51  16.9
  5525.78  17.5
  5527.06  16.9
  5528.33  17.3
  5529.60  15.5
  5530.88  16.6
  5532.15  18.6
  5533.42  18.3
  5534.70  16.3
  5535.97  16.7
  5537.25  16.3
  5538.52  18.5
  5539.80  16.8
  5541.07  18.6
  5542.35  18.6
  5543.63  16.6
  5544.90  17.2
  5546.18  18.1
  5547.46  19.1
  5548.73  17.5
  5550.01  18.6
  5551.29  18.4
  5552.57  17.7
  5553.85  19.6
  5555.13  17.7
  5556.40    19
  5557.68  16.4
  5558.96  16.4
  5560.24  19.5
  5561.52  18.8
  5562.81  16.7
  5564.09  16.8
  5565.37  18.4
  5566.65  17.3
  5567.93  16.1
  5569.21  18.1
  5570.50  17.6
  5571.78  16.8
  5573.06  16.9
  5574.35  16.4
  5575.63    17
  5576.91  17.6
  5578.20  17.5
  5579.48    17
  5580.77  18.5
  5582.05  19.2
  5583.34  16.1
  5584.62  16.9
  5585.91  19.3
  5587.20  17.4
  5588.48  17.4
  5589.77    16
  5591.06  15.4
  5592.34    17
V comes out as 3.2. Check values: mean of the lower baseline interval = 17.1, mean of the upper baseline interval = 17.5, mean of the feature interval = 16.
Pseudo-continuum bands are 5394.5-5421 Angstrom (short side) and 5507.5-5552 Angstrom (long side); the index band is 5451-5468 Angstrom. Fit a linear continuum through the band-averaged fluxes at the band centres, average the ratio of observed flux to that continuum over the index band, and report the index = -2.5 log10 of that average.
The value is 0.156 mag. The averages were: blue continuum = 16.7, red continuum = 16.9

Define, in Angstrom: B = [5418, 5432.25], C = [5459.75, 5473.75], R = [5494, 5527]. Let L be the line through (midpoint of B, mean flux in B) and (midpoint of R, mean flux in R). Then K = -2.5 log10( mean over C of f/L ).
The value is 0.11 mag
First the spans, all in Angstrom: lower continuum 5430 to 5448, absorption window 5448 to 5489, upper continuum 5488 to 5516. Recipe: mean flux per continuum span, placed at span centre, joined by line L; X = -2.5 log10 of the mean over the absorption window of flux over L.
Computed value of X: 0.11 mag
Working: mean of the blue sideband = 17.5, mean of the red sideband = 16.1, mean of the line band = 15.1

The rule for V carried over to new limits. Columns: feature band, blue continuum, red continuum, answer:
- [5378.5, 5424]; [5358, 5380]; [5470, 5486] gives -3.5 Angstrom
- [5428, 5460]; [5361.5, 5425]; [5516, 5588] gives 1.6 Angstrom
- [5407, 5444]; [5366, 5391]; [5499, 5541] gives -1.0 Angstrom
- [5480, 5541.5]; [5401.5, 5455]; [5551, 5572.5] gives 3.8 Angstrom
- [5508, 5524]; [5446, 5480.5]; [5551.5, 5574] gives 0.7 Angstrom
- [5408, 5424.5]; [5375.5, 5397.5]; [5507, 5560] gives 0.2 Angstrom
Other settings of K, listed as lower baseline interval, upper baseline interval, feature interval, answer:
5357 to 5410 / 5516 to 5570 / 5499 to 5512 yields 0.086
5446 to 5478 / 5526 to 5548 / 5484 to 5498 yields -0.047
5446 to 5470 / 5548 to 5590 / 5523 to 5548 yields -0.036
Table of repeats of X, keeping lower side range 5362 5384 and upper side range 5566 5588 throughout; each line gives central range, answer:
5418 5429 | -0.100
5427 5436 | 0.040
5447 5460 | 0.185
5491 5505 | 0.020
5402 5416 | 0.036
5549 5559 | -0.044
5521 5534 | -0.004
